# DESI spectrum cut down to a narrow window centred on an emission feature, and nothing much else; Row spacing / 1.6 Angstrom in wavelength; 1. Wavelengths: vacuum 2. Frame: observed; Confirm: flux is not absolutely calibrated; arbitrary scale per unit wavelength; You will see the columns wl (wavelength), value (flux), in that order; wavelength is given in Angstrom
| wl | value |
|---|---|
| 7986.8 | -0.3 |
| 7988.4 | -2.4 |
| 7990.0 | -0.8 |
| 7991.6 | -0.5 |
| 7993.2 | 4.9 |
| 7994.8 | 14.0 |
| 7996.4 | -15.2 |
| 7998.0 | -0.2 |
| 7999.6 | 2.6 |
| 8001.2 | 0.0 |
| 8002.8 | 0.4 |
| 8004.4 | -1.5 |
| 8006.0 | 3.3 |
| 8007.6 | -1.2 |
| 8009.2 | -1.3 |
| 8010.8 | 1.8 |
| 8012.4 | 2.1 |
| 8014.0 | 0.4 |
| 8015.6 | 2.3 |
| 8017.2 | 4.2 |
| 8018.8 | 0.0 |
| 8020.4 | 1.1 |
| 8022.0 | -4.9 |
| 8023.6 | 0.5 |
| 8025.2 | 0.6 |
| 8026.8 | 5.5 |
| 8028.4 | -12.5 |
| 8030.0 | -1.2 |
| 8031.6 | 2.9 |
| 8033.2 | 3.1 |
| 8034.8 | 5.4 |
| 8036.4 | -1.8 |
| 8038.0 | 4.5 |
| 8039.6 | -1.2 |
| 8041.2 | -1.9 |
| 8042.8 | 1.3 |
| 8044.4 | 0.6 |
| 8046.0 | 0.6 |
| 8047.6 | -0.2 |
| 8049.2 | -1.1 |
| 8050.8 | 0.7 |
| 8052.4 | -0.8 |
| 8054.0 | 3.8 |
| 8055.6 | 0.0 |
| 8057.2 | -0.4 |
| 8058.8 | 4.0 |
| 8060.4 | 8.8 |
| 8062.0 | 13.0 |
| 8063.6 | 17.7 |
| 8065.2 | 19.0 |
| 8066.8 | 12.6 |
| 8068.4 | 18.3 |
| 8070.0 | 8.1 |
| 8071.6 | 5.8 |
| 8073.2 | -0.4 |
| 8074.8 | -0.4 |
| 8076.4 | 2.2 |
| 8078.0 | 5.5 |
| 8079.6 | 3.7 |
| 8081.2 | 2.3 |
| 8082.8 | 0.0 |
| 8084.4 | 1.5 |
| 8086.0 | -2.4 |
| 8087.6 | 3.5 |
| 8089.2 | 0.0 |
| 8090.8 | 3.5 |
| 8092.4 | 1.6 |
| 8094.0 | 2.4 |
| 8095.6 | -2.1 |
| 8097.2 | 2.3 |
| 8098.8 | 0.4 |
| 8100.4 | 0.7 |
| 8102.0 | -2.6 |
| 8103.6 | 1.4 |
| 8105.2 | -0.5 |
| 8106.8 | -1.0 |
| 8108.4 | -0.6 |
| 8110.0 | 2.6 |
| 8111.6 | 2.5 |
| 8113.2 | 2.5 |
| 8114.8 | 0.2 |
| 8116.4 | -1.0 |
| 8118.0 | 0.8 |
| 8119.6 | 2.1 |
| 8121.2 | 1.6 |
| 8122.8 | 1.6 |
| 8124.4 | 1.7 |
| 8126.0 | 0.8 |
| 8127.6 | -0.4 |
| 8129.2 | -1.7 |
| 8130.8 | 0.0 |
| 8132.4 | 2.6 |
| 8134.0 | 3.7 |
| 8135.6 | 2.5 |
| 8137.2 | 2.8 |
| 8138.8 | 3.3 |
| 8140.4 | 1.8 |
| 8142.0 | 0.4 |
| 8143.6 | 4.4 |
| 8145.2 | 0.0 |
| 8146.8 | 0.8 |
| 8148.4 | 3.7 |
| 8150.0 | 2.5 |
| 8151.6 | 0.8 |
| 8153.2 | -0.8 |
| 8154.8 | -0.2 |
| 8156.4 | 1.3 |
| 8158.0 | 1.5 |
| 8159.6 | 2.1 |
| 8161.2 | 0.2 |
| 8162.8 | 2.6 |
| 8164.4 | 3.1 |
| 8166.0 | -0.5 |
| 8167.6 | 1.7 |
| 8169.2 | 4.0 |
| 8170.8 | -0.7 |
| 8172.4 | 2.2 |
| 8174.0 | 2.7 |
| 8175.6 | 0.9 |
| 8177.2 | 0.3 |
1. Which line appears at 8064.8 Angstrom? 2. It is [O II]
